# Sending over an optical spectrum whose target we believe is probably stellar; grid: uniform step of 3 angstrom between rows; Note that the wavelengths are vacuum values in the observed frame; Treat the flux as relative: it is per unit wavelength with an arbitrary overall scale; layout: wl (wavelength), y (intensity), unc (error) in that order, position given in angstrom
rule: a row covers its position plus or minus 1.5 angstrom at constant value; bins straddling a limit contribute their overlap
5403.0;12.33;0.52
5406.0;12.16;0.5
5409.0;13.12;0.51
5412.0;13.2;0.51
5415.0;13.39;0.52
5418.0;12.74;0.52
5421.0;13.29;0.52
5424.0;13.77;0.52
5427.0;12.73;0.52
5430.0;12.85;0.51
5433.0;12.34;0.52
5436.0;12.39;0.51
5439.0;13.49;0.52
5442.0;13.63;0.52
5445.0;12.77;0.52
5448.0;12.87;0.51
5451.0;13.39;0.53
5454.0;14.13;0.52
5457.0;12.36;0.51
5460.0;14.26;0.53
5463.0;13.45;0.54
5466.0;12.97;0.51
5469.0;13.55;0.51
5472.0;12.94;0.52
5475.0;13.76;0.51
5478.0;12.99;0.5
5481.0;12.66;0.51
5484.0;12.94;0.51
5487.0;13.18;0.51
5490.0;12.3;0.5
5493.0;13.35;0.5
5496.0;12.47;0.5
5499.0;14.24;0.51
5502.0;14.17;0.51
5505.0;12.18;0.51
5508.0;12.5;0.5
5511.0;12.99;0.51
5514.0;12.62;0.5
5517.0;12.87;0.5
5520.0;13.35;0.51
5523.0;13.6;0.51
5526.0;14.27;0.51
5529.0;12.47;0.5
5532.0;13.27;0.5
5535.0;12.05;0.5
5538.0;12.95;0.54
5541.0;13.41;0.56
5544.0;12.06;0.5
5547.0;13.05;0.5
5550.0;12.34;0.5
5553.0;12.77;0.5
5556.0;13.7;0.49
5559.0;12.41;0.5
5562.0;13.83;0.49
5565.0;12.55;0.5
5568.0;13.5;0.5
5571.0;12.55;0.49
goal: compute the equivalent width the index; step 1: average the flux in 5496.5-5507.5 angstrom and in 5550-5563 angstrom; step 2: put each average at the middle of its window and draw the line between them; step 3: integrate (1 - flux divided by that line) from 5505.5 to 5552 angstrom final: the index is 1.1 angstrom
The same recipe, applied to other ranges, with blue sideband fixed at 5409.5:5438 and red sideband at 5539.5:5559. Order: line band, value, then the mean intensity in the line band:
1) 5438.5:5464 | -0.8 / 13.4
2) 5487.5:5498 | 0.1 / 12.8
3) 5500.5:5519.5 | 0.0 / 12.9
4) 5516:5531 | -0.5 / 13.3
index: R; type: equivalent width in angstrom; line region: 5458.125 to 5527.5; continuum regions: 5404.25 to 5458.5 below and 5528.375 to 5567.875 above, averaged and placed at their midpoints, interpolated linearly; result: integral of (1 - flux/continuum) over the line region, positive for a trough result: -1.3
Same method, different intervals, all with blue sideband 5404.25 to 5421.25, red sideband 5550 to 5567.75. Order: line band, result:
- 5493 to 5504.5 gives -0.4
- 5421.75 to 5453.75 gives -0.3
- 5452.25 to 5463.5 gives -0.5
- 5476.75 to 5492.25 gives 0.2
